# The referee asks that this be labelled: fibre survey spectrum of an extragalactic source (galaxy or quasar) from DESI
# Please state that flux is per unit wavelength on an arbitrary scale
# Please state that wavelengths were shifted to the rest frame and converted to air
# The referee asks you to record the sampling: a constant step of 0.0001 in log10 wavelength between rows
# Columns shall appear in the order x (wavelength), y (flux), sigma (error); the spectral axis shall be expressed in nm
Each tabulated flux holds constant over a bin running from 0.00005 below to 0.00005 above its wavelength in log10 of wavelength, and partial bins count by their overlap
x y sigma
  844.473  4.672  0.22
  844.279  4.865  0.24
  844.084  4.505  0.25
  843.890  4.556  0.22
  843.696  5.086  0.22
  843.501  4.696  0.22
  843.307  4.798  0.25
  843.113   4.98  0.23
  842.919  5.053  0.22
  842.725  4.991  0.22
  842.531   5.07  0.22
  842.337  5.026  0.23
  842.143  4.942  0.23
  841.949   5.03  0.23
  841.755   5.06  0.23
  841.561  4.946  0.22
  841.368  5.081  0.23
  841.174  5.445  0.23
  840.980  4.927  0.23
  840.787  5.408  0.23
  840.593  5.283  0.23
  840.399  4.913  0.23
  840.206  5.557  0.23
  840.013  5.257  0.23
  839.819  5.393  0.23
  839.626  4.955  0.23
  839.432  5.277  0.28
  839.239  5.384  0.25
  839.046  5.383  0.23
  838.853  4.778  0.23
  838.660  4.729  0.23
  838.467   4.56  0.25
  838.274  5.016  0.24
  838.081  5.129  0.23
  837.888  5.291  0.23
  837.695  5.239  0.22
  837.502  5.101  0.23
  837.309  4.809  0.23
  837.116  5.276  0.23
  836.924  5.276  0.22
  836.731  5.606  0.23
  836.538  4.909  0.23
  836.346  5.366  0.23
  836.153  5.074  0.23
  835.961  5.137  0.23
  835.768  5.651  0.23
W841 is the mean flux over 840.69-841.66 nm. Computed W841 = 5.16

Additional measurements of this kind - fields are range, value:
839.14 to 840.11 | 5.25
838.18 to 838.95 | 4.77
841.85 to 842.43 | 5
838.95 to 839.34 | 5.39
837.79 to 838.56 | 5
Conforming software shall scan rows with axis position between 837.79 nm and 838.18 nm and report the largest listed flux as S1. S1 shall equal 5.291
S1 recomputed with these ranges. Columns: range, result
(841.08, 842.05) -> 5.445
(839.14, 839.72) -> 5.384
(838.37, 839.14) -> 5.383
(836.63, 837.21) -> 5.606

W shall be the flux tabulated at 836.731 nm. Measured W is 5.606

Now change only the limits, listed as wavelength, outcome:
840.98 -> 4.927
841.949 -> 5.03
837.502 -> 5.101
